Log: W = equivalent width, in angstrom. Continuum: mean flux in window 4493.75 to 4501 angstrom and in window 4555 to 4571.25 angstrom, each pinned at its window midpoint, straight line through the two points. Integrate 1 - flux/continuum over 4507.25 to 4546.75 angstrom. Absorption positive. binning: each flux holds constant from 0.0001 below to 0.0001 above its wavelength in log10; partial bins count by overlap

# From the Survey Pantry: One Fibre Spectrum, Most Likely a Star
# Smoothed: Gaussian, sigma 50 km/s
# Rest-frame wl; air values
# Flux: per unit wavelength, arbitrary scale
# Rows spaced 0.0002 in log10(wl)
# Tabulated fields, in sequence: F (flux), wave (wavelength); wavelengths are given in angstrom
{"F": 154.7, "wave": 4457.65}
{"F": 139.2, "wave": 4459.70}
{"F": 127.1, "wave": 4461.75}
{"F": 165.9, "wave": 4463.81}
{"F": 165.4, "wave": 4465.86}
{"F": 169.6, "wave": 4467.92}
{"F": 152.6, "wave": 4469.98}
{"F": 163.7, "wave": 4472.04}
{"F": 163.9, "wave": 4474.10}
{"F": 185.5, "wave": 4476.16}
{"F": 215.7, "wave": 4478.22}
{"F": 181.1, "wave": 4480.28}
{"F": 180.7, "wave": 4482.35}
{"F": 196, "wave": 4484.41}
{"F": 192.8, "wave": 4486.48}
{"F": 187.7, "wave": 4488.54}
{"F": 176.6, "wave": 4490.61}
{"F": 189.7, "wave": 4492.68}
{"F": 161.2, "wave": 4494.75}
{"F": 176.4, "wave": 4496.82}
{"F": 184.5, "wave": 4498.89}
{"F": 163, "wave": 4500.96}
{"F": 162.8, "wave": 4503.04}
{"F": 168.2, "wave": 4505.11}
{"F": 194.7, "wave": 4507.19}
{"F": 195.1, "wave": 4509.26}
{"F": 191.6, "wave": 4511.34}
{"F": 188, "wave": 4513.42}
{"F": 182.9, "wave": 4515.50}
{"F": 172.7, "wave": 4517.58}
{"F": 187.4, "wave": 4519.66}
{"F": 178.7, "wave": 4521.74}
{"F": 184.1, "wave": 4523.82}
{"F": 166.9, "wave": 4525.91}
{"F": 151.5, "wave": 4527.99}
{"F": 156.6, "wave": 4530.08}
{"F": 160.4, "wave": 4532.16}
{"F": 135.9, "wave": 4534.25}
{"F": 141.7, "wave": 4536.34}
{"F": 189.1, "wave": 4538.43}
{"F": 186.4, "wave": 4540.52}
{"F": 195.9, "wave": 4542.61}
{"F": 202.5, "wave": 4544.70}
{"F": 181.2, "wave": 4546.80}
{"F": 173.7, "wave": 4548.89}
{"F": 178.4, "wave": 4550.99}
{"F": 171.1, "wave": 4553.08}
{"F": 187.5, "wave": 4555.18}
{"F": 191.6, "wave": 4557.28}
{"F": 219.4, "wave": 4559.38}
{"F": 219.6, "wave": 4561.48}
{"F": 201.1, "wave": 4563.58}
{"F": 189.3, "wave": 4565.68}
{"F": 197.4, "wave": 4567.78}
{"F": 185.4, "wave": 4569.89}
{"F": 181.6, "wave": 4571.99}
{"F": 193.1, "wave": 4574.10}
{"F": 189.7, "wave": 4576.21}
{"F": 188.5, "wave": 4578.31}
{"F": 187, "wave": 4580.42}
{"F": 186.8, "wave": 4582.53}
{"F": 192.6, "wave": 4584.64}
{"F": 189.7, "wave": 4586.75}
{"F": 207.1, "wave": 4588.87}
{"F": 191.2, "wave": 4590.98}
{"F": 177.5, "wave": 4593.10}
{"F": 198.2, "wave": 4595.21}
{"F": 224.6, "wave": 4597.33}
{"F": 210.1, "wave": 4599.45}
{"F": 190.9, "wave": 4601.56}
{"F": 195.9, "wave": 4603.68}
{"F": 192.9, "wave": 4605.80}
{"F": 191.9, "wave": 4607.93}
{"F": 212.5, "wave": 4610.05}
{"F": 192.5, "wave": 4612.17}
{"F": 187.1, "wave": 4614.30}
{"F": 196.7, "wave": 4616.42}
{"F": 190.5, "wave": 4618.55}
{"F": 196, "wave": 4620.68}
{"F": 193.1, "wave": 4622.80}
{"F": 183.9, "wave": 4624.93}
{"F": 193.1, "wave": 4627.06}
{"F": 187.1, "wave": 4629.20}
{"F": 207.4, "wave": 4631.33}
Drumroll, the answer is 1.7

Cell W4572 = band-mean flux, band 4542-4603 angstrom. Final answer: 193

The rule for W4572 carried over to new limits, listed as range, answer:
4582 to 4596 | 192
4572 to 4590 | 191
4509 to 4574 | 182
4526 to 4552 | 171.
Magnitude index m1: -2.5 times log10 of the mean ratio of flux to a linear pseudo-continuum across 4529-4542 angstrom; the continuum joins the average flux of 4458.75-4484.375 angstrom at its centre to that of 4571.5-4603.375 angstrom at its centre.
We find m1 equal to 0.126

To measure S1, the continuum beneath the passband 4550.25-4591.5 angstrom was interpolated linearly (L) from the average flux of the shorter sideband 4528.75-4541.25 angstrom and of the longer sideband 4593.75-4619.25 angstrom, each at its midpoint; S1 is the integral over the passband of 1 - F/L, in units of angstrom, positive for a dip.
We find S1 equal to -2.99 angstrom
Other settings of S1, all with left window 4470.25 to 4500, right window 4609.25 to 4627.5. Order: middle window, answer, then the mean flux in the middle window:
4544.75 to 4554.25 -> 0.4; 179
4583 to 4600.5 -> -0.6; 198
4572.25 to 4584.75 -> 0.1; 189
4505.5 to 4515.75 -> -0.3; 190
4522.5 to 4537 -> 2.2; 158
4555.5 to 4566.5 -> -0.9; 203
